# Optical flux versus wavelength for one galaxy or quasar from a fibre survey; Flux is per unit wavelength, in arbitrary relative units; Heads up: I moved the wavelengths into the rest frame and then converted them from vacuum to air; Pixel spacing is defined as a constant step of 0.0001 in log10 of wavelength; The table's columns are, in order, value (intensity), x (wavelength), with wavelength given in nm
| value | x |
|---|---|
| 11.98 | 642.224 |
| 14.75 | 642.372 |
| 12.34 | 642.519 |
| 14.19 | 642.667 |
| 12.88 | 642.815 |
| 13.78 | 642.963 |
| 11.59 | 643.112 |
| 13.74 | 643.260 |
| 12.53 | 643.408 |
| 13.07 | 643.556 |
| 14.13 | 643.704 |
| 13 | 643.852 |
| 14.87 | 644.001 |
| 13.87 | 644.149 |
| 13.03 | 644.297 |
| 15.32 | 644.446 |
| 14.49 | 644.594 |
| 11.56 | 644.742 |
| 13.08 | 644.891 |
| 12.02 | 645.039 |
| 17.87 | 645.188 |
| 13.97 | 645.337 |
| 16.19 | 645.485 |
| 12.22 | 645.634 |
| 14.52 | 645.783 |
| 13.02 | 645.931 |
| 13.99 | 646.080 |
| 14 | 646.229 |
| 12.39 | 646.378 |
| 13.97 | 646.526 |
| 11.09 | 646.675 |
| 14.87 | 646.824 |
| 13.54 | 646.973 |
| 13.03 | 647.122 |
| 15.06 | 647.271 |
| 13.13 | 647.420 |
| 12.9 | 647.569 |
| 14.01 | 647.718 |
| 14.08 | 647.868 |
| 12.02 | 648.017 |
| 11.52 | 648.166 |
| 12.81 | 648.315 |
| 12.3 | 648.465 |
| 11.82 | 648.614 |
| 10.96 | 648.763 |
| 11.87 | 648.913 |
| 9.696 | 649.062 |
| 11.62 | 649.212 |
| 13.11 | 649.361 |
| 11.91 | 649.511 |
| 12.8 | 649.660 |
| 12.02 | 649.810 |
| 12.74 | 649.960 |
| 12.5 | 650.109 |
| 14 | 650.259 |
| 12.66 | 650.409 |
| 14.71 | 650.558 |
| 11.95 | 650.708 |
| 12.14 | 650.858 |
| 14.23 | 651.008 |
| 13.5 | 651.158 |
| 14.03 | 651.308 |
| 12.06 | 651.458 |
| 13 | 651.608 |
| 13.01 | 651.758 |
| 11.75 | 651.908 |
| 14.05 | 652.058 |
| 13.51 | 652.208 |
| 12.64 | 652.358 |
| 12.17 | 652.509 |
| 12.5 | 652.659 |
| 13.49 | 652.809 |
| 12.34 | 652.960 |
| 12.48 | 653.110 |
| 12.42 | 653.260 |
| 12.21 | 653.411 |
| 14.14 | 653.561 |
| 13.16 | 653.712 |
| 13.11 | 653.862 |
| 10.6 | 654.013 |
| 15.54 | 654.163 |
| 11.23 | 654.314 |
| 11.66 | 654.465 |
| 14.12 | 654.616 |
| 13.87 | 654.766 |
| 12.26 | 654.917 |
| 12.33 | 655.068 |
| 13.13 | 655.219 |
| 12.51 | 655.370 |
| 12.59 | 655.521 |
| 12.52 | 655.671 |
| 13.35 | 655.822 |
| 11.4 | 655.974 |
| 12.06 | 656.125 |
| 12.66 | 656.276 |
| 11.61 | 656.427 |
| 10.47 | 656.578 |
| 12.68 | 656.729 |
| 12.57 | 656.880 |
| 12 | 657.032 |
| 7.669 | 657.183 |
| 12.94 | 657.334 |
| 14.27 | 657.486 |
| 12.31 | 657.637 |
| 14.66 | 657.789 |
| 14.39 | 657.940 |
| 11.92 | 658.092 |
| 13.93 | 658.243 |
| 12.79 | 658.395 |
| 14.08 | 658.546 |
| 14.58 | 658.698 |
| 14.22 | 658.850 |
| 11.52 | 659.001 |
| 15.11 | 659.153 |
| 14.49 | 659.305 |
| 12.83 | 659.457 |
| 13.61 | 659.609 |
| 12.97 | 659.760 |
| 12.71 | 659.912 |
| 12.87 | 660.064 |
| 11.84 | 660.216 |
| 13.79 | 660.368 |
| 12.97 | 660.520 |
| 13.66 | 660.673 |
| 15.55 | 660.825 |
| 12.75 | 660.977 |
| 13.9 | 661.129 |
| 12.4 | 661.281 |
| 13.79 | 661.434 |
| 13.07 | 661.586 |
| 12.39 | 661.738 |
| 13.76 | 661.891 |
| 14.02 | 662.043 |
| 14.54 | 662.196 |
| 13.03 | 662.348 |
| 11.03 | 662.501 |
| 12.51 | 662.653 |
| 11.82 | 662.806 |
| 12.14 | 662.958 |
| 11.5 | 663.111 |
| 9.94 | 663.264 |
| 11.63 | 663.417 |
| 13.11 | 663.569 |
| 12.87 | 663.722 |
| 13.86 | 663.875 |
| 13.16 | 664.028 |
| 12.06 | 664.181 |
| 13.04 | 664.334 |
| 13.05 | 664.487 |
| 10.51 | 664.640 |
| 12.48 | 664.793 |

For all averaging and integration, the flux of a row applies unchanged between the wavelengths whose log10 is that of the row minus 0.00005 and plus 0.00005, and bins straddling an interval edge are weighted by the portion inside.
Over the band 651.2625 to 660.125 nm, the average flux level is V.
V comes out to 12.8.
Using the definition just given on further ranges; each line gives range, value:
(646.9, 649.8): 12.5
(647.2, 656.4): 12.7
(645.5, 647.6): 13.5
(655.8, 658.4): 12.4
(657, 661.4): 13.2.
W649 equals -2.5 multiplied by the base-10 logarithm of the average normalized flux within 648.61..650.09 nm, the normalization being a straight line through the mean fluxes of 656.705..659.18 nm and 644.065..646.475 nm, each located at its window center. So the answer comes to 0.15 mag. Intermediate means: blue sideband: 13.9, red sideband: 13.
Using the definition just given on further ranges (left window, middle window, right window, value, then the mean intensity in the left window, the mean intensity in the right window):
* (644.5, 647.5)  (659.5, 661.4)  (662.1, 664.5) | -0.05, 13.7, 12.5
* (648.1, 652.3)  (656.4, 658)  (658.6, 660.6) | 0.07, 12.6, 13.4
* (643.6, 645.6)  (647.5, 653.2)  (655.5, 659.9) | 0.07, 14.1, 12.8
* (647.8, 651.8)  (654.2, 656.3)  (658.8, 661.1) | 0.03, 12.6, 13.4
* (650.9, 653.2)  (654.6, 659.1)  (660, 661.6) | 0.04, 13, 13.3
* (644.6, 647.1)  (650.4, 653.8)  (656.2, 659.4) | 0.02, 13.7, 12.9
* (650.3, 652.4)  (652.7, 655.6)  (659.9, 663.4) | 0.02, 13.1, 12.8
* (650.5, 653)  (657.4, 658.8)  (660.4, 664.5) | -0.06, 13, 12.9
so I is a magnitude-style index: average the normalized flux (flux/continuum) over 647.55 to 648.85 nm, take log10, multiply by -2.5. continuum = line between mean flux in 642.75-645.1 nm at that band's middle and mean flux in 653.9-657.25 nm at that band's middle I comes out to 0.04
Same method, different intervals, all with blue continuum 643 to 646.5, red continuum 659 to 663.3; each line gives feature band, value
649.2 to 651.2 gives 0.05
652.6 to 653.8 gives 0.04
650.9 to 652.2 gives 0.02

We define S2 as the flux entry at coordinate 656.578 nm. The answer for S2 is 10.47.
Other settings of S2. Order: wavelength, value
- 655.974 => 11.4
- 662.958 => 12.14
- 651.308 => 14.03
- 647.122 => 13.03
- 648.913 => 11.87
